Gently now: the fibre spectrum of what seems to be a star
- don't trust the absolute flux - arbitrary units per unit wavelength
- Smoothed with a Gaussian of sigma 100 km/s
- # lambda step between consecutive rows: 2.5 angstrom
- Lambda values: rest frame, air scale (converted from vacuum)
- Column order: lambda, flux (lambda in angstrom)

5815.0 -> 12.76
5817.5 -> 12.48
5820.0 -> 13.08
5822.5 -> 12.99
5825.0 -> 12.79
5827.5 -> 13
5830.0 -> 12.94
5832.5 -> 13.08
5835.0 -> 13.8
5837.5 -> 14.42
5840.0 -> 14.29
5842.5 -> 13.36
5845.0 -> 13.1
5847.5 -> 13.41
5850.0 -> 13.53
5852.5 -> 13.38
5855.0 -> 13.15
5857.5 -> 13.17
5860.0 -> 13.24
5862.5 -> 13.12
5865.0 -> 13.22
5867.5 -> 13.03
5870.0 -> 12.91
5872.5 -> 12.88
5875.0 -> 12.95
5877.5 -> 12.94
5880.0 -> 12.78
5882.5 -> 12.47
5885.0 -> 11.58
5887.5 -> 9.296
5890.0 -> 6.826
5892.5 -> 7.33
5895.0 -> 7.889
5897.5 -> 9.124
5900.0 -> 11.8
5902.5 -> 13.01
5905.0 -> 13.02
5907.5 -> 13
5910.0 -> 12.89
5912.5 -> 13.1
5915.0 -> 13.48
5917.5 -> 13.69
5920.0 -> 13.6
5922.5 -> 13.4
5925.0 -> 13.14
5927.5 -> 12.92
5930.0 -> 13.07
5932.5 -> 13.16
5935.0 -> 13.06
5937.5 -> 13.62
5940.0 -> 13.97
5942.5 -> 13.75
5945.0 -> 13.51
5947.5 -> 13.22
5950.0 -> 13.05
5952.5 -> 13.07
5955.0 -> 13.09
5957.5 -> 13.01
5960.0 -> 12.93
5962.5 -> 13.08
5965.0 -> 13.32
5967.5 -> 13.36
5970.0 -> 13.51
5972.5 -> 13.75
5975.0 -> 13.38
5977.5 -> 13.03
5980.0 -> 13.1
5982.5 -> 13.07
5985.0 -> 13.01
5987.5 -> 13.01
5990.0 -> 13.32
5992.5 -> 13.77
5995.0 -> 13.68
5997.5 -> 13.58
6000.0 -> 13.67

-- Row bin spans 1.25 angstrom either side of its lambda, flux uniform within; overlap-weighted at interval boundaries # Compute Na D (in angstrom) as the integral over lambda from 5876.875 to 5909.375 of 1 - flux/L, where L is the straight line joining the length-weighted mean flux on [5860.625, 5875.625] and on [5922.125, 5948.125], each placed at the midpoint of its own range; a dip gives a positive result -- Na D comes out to 5.7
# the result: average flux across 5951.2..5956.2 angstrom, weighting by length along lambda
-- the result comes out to 13.1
